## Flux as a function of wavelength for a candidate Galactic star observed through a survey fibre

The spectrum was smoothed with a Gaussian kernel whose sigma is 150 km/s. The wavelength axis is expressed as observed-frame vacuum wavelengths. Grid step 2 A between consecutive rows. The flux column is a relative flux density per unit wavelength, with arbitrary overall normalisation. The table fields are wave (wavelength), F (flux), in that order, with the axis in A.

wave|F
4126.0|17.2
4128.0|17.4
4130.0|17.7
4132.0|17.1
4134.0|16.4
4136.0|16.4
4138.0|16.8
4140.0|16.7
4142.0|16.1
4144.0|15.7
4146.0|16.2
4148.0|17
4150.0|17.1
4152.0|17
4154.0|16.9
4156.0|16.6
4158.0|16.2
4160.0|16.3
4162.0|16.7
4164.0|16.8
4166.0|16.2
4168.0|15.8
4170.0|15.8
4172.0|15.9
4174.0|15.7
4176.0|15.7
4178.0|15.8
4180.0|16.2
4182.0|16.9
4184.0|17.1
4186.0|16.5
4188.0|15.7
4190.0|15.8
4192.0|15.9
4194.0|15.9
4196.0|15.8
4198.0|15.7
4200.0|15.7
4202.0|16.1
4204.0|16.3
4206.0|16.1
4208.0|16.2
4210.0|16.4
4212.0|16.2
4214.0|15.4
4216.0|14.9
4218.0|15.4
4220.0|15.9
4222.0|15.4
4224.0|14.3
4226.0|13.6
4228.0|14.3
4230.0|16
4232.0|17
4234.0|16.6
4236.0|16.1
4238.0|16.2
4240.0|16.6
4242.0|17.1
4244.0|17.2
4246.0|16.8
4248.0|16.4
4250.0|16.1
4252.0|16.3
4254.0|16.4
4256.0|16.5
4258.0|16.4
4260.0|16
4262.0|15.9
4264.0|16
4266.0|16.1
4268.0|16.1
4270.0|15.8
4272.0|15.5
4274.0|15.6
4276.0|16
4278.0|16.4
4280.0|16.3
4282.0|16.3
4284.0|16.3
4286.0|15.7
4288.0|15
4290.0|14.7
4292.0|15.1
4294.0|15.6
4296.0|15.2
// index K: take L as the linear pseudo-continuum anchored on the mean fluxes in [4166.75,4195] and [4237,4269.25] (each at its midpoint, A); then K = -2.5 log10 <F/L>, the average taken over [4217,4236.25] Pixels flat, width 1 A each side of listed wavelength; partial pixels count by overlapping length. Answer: 0.06 mag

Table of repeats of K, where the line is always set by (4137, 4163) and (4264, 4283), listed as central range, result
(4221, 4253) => 0.012 mag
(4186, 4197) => 0.033 mag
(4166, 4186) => 0.021 mag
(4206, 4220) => 0.034 mag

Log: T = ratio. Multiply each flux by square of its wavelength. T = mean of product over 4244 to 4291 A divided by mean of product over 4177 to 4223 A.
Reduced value 1.04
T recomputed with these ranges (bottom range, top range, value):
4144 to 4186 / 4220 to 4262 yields 1.02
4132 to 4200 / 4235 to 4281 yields 1.04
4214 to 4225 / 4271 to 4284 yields 1.08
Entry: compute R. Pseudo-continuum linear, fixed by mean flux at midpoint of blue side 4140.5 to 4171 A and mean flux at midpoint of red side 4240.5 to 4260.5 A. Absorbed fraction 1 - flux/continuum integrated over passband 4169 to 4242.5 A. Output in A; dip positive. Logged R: 2.66 A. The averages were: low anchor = 16.4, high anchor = 16.5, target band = 15.9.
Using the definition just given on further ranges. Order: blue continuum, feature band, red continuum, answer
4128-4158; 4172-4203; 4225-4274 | 0.8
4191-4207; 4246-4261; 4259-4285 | -0.3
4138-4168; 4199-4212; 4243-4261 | 0.3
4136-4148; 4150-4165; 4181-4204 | -0.4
